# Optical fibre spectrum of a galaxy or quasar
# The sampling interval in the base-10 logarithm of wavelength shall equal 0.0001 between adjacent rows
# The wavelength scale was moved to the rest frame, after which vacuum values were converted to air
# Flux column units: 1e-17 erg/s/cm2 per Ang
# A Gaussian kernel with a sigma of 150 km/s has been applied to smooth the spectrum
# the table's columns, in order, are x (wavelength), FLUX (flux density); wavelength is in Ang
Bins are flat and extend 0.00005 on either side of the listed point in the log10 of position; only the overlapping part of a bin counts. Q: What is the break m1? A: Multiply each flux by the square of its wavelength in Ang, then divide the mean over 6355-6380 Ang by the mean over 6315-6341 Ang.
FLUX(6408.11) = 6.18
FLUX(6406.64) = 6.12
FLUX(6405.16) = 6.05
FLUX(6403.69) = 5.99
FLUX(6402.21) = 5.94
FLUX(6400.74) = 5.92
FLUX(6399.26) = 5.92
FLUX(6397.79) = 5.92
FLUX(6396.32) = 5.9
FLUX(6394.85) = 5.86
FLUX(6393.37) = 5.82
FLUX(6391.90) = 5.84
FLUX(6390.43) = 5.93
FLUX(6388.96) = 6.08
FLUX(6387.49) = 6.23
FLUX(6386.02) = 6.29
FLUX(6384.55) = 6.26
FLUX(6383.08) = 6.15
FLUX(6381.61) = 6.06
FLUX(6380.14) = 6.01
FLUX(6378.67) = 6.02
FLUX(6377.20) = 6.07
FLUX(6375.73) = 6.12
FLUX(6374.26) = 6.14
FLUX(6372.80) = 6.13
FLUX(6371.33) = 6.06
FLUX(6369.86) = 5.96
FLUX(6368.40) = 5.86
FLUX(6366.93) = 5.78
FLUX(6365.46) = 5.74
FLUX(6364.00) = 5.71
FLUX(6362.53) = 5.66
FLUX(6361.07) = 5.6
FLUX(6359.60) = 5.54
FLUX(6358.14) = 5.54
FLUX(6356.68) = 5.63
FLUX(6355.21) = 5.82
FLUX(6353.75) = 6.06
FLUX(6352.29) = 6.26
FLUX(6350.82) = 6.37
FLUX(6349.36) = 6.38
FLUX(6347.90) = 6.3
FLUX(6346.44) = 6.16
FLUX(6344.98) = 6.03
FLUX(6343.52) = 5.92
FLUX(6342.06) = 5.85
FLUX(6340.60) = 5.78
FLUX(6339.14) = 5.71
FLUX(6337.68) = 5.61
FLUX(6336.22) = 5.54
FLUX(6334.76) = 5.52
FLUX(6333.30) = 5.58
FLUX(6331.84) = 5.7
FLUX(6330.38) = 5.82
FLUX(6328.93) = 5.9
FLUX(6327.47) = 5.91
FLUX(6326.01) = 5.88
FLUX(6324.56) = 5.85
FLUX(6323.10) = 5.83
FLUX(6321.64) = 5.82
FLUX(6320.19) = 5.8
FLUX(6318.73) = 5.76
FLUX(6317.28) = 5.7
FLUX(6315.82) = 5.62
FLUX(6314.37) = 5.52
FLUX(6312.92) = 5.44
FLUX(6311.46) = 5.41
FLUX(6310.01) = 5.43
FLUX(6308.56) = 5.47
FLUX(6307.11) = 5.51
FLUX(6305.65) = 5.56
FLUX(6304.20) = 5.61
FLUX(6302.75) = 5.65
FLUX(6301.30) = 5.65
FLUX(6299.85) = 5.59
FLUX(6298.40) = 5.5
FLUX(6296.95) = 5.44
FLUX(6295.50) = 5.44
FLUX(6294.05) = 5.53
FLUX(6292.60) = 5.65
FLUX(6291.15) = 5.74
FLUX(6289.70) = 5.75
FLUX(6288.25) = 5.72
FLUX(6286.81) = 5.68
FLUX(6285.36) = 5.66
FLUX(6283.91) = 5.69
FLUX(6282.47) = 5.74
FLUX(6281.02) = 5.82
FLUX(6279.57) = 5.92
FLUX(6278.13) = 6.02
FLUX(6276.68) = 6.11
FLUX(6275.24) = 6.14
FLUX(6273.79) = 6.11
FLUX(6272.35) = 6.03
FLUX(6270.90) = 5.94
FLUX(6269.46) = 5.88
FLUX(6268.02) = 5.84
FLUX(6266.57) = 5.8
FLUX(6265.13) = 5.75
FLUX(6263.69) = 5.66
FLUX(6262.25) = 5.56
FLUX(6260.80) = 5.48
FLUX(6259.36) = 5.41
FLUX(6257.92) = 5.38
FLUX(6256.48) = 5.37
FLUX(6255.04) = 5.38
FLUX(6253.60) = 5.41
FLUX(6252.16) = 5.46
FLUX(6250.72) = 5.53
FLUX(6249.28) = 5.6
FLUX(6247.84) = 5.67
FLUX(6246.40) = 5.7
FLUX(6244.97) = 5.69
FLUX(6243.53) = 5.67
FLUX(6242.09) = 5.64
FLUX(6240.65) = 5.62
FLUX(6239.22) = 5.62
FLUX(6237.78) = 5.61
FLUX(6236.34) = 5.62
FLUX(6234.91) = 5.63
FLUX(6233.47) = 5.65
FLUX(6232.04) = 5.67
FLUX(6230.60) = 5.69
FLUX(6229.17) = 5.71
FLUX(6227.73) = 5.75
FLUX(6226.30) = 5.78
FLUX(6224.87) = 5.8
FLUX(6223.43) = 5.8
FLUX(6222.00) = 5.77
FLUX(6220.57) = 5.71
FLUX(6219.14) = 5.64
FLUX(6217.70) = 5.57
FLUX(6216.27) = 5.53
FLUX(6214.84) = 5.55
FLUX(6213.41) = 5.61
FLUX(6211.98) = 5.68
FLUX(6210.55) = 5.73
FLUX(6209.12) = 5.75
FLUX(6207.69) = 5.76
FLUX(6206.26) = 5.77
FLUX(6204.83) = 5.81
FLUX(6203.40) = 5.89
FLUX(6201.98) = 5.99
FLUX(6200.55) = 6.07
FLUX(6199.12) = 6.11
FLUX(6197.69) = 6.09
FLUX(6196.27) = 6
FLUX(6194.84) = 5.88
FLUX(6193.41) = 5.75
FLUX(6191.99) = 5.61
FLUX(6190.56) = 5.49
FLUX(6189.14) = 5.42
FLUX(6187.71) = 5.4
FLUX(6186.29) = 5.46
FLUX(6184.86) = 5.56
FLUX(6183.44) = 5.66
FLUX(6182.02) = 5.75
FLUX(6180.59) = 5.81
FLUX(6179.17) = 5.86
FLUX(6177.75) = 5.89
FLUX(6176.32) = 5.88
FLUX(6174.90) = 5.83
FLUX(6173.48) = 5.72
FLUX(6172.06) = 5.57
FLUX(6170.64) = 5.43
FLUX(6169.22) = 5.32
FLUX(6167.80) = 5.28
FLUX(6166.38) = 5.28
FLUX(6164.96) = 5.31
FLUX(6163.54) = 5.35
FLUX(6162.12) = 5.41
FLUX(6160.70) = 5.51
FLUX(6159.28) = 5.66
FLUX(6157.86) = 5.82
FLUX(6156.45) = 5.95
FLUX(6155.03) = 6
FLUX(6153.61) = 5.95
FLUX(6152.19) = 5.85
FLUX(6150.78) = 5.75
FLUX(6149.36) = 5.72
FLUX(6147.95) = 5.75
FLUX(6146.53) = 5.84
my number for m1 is 1.03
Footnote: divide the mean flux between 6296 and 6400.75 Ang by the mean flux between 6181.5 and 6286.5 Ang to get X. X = 1.0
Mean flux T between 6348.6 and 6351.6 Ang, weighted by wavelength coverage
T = 6.37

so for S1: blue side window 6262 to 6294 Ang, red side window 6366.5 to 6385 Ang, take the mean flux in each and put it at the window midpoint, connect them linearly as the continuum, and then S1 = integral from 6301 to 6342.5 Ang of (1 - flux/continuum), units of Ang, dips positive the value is 1.8 Ang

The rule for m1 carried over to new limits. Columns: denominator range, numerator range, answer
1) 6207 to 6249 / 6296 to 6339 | 1.02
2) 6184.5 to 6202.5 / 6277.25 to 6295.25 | 1.03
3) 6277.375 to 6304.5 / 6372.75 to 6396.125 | 1.10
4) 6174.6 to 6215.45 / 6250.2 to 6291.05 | 1.02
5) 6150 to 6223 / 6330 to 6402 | 1.10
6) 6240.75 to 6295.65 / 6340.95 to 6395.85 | 1.08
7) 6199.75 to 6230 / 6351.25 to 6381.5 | 1.08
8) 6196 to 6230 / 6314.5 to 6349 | 1.04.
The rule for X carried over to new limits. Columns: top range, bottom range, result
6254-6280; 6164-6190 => 1.03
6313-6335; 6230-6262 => 1.03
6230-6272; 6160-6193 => 1.01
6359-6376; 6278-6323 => 1.04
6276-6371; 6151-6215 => 1.01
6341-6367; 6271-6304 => 1.03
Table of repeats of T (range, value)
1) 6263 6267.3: 5.73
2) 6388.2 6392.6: 5.96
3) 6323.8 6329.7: 5.89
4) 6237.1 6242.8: 5.62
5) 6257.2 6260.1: 5.4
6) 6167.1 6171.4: 5.35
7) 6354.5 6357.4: 5.71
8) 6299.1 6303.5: 5.63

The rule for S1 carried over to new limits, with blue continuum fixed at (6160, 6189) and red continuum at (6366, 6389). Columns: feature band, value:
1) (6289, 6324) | 1.7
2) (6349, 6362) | 0.3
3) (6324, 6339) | 0.6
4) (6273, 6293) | 0.0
